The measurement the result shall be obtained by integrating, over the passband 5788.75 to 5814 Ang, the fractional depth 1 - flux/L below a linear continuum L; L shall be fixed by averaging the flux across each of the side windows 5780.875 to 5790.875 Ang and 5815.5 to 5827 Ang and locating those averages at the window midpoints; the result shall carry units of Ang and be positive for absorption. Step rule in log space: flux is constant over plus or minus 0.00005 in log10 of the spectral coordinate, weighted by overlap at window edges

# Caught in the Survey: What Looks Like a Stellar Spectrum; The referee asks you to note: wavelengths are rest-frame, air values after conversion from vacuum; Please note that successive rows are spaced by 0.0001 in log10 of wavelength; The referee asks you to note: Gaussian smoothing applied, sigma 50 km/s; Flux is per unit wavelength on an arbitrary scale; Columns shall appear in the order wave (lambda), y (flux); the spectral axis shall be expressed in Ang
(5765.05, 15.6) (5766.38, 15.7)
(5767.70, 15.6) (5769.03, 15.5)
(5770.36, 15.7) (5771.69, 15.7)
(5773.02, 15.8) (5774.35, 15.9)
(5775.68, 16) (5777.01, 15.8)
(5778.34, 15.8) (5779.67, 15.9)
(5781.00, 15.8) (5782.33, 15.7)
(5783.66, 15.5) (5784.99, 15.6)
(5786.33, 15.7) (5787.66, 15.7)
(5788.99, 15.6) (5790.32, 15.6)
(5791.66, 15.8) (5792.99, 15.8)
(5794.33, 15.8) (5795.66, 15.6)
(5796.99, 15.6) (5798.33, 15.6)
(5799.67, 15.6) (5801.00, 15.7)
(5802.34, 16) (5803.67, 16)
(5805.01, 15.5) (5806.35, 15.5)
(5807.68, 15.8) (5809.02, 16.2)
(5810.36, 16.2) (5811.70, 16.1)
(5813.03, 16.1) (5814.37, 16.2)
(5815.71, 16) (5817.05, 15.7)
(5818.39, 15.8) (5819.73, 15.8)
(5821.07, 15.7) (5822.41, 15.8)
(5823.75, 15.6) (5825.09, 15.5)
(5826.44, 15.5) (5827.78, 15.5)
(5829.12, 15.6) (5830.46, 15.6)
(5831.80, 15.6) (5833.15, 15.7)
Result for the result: -0.2 Ang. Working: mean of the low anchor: 15.7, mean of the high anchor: 15.7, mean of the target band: 15.8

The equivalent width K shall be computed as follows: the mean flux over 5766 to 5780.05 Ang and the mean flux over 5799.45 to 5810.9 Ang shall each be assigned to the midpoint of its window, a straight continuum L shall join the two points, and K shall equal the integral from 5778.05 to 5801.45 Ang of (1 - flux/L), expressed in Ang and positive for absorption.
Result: 0.18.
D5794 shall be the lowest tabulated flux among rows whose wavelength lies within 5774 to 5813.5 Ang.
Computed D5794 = 15.5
